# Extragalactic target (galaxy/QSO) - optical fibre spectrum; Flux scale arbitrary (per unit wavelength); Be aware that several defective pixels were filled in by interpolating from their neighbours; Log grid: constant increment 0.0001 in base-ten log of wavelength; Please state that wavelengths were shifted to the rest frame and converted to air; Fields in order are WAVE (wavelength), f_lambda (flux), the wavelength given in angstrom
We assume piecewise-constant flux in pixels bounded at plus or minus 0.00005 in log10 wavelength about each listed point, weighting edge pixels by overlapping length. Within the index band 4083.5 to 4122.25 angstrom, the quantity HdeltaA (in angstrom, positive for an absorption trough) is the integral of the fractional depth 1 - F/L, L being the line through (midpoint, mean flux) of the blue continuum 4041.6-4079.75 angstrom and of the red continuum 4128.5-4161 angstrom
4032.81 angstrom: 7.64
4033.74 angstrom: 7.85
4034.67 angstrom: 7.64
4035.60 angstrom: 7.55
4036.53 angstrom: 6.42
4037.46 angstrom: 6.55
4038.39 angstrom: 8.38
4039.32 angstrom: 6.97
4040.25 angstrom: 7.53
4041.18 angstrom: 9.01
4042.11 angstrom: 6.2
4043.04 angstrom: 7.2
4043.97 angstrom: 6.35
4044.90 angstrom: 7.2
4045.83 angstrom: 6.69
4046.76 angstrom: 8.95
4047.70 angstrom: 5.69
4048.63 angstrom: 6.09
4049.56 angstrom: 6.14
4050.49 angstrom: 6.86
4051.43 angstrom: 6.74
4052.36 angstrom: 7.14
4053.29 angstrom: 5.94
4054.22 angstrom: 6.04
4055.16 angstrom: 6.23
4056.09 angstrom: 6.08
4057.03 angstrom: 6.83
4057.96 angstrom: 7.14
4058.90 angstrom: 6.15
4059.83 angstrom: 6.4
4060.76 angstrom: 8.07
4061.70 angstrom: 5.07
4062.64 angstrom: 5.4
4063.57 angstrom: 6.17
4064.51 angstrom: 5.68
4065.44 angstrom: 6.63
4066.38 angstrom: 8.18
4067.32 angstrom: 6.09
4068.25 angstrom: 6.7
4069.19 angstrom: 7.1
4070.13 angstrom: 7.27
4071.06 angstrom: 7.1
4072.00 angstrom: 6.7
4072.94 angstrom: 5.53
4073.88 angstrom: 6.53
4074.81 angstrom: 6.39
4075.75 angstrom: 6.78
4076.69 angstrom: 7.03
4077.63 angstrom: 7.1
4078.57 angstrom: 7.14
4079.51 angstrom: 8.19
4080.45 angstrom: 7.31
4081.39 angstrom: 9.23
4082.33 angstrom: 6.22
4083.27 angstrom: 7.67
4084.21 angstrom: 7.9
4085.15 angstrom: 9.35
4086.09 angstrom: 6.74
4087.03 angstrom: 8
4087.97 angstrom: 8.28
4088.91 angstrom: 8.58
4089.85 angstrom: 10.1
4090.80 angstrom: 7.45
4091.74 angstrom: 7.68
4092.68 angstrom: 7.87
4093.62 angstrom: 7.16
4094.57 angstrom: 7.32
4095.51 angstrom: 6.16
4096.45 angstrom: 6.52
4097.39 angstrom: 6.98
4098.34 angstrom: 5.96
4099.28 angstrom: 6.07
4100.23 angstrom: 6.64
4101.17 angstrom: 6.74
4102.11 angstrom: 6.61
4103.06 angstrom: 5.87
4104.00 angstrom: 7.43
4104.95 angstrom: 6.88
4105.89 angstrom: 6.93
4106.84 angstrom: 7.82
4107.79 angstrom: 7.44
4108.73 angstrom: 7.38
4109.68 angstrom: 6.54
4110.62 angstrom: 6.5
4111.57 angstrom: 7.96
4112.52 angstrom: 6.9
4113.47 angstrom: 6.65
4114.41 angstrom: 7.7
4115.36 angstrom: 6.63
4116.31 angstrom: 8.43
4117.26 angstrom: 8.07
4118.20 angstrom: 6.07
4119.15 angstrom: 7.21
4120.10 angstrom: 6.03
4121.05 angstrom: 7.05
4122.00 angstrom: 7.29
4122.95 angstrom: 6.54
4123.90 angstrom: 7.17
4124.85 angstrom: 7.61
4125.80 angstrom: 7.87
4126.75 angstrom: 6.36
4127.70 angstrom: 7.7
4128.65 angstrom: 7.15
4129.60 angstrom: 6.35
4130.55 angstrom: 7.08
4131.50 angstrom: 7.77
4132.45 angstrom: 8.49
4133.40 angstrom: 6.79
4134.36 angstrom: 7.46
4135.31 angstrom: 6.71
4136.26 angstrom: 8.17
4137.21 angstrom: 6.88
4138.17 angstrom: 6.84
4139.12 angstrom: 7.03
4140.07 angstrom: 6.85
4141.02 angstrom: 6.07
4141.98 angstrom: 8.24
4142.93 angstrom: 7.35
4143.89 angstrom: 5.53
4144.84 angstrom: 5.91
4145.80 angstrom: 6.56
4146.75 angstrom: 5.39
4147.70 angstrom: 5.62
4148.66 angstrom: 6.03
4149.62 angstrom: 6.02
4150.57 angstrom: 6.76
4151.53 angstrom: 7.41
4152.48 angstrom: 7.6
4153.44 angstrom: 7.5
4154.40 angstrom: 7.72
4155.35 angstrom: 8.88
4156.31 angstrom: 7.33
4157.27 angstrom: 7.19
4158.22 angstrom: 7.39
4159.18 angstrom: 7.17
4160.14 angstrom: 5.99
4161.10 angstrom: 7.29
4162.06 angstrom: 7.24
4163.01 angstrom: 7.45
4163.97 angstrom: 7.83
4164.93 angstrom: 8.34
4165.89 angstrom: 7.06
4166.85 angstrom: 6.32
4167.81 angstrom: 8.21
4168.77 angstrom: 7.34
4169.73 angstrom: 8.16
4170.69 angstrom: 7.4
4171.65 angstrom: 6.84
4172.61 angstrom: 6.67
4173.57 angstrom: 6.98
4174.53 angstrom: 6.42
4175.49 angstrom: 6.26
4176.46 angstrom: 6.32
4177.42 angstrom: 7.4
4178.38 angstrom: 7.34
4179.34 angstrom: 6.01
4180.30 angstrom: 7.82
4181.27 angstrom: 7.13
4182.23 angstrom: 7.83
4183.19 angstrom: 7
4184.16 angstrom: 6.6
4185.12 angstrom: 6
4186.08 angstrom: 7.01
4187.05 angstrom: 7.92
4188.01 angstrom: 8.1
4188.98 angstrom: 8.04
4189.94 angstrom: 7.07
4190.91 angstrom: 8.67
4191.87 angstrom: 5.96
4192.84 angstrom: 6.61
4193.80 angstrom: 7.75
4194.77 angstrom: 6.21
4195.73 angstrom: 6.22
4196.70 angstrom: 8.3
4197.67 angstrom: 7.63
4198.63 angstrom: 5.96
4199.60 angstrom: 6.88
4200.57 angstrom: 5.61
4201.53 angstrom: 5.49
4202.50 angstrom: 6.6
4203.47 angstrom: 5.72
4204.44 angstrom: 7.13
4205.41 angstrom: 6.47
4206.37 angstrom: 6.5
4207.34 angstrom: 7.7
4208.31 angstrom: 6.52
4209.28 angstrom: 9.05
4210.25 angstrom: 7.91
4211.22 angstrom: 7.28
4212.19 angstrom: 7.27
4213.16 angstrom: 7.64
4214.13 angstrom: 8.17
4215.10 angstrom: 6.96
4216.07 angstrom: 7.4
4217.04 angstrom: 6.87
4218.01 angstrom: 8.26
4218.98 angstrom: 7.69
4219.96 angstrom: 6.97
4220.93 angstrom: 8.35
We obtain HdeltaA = -2.4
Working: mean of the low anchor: 6.65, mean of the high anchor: 6.98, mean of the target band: 7.24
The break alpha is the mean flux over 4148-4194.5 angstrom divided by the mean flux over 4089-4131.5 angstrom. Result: 1.0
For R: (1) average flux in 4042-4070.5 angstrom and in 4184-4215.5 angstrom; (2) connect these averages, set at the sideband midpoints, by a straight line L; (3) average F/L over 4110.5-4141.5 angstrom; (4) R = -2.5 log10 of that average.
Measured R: -0.05 mag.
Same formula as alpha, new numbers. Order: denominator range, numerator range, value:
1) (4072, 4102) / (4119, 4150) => 0.94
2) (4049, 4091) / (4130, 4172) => 1.02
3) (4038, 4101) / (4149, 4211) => 1.01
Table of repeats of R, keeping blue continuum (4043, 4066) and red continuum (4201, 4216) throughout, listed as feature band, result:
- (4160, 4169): -0.06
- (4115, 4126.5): -0.06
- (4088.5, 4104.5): -0.07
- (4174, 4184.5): 0.01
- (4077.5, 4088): -0.17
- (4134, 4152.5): 0.02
